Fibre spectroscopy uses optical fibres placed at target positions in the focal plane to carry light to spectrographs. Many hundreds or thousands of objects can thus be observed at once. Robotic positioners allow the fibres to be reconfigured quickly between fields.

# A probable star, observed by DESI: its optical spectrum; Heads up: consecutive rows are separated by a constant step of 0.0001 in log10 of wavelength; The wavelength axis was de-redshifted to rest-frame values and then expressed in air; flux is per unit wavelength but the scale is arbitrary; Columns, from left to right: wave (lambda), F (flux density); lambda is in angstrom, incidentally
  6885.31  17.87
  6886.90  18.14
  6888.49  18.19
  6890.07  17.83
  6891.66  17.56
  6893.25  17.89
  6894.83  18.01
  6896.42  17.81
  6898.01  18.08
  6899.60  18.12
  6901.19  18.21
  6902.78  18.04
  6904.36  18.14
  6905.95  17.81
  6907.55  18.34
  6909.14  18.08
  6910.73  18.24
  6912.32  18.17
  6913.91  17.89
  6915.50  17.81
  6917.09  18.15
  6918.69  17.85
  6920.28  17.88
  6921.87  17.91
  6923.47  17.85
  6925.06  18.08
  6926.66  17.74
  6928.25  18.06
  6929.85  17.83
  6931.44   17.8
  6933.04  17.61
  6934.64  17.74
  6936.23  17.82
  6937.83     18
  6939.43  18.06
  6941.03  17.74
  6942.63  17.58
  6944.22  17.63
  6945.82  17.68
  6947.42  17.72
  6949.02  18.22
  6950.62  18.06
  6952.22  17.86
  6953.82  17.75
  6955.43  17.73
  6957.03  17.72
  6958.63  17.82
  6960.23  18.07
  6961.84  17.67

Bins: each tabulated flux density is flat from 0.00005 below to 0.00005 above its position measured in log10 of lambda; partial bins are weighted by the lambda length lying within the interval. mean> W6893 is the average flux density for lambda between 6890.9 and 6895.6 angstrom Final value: 17.8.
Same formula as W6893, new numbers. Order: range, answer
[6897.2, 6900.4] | 18.1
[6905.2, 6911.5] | 18.1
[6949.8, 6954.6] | 17.9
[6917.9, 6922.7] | 17.9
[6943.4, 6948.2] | 17.7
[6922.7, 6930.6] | 17.9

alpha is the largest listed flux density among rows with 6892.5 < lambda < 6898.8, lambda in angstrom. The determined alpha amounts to 18.08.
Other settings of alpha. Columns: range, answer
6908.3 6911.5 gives 18.24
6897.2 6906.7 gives 18.21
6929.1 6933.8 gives 17.83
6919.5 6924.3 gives 17.91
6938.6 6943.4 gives 18.06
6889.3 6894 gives 17.89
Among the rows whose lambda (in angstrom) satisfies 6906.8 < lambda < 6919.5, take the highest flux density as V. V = 18.34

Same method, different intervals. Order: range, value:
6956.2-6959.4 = 17.82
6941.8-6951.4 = 18.22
